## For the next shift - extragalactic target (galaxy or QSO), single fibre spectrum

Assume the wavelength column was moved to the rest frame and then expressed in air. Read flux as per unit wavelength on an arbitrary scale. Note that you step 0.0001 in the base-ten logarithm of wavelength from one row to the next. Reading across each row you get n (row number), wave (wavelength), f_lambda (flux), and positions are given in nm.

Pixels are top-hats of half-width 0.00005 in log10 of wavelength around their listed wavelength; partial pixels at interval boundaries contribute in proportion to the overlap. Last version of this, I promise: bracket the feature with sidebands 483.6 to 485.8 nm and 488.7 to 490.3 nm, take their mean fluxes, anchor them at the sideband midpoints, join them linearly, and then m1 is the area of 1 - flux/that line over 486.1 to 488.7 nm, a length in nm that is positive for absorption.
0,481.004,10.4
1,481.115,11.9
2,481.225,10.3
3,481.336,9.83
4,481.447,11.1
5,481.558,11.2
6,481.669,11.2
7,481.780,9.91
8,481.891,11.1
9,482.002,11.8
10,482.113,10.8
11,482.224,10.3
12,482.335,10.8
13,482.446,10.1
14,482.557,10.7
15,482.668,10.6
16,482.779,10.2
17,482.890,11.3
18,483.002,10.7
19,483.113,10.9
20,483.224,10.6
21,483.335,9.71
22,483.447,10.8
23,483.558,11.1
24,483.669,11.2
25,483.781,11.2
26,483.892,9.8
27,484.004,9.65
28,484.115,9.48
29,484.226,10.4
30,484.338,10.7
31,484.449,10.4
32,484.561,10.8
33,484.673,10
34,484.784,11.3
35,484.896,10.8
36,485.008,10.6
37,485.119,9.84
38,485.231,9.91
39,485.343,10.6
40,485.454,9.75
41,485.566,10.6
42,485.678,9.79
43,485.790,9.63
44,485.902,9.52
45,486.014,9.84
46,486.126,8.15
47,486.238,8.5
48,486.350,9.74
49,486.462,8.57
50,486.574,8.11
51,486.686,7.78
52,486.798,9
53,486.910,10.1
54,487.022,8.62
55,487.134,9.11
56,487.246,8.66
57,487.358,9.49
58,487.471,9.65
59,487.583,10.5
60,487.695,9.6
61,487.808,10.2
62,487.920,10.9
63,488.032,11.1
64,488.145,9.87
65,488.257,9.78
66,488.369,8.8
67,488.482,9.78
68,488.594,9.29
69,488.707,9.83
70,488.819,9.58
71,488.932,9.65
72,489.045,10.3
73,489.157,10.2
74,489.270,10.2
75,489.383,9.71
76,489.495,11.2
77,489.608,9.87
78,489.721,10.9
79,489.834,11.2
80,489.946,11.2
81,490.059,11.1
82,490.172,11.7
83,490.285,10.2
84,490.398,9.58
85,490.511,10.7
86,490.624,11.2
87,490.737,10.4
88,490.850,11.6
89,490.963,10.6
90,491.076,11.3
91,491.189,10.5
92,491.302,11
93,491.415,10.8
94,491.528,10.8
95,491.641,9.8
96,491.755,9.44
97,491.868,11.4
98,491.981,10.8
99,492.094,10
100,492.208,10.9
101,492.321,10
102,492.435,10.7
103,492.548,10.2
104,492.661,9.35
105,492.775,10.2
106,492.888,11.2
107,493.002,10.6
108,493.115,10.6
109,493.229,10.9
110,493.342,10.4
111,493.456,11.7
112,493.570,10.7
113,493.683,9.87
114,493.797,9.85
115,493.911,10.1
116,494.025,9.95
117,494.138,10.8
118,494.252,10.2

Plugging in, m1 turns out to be 0.26 nm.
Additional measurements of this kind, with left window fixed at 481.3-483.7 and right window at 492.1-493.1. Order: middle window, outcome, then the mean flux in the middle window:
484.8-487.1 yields 0.24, 9.5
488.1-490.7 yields 0.06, 10.3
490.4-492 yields -0.04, 10.7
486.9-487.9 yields 0.09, 9.57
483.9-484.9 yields 0.03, 10.3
